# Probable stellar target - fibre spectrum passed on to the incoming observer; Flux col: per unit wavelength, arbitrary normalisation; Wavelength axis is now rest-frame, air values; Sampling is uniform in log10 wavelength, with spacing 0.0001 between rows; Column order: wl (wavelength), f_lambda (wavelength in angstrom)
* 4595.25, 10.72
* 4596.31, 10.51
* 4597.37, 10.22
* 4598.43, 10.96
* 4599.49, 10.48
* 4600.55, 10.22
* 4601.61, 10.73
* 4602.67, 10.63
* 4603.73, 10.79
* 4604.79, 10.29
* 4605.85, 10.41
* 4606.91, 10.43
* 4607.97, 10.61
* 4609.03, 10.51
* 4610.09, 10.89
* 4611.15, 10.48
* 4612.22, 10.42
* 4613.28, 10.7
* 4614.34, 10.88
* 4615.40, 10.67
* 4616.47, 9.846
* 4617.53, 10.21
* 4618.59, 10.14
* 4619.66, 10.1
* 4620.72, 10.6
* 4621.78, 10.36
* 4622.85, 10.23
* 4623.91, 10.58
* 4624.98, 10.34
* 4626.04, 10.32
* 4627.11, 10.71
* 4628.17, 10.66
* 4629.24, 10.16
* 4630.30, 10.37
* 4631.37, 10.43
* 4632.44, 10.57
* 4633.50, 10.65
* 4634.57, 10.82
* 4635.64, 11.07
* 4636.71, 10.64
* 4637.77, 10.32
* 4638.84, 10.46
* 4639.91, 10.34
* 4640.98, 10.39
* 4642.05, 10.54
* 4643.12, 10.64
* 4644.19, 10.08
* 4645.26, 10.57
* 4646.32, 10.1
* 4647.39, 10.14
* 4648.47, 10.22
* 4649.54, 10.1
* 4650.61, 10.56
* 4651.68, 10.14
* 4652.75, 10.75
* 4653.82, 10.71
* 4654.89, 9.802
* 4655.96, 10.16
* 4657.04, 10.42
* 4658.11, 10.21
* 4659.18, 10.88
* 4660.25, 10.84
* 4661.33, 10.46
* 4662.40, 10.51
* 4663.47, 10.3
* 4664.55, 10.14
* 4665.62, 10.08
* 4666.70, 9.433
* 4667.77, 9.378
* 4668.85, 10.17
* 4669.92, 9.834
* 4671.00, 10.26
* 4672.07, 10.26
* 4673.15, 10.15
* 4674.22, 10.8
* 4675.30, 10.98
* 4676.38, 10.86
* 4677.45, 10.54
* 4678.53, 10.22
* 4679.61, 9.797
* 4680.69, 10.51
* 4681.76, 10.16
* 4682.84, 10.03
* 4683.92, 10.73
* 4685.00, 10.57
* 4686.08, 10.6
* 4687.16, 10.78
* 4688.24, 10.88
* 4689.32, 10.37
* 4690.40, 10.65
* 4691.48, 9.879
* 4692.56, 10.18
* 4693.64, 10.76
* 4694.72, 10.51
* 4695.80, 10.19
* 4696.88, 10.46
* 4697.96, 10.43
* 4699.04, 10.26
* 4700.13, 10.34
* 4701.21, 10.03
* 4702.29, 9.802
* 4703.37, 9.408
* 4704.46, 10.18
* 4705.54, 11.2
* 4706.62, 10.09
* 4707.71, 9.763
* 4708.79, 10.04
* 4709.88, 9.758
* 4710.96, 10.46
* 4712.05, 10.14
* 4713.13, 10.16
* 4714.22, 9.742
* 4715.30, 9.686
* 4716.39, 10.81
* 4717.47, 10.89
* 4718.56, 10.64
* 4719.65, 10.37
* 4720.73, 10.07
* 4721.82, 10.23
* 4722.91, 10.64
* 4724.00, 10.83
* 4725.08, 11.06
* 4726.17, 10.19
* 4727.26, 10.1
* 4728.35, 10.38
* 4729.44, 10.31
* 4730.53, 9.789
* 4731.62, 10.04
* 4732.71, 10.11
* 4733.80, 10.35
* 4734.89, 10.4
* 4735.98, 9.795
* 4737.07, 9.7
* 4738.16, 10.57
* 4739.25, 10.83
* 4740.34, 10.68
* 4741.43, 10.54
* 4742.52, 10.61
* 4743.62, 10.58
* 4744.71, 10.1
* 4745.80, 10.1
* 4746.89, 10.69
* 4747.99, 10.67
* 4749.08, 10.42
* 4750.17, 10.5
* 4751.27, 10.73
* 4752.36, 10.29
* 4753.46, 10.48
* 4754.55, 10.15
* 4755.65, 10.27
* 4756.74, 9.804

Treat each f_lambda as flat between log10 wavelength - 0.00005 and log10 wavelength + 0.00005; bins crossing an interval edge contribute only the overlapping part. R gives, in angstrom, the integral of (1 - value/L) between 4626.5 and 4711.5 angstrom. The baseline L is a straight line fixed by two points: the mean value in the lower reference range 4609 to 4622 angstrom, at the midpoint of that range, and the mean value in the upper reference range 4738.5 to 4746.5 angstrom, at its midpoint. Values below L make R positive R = 1.0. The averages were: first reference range 10.4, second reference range 10.5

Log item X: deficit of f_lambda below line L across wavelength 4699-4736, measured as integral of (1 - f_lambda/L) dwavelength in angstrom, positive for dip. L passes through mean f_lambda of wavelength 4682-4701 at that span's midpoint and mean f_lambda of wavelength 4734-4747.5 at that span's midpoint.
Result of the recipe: 0.6 angstrom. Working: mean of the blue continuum 10.4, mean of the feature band 10.2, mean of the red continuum 10.4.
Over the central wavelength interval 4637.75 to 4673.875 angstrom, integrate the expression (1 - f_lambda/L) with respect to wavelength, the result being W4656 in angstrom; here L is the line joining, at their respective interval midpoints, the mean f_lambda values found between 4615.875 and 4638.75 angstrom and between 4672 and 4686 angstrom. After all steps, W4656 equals 0.6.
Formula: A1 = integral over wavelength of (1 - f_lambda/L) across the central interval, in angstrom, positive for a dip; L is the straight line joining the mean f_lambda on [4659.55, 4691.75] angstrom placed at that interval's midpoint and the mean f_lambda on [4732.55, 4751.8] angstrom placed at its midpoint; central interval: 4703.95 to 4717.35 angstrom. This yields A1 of 0.2 angstrom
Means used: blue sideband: 10.3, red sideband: 10.4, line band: 10.2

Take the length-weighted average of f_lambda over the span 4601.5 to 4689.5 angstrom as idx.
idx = 10.4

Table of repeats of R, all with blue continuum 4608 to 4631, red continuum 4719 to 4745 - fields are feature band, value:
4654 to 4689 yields 0.2 angstrom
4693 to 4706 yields 0.1 angstrom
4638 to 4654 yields 0.1 angstrom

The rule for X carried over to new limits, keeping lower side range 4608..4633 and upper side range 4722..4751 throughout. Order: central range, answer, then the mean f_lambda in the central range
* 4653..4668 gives 0.2 angstrom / 10.3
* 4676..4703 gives 0.1 angstrom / 10.4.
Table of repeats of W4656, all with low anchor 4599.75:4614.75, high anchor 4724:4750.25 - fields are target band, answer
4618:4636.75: 0.1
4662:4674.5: 0.5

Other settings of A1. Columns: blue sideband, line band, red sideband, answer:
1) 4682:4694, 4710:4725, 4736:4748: 0.1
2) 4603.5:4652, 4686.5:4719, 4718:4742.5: 0.3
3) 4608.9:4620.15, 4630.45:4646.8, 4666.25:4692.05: -0.2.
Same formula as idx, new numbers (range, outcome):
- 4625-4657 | 10.4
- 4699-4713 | 10.1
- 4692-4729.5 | 10.3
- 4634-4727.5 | 10.3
